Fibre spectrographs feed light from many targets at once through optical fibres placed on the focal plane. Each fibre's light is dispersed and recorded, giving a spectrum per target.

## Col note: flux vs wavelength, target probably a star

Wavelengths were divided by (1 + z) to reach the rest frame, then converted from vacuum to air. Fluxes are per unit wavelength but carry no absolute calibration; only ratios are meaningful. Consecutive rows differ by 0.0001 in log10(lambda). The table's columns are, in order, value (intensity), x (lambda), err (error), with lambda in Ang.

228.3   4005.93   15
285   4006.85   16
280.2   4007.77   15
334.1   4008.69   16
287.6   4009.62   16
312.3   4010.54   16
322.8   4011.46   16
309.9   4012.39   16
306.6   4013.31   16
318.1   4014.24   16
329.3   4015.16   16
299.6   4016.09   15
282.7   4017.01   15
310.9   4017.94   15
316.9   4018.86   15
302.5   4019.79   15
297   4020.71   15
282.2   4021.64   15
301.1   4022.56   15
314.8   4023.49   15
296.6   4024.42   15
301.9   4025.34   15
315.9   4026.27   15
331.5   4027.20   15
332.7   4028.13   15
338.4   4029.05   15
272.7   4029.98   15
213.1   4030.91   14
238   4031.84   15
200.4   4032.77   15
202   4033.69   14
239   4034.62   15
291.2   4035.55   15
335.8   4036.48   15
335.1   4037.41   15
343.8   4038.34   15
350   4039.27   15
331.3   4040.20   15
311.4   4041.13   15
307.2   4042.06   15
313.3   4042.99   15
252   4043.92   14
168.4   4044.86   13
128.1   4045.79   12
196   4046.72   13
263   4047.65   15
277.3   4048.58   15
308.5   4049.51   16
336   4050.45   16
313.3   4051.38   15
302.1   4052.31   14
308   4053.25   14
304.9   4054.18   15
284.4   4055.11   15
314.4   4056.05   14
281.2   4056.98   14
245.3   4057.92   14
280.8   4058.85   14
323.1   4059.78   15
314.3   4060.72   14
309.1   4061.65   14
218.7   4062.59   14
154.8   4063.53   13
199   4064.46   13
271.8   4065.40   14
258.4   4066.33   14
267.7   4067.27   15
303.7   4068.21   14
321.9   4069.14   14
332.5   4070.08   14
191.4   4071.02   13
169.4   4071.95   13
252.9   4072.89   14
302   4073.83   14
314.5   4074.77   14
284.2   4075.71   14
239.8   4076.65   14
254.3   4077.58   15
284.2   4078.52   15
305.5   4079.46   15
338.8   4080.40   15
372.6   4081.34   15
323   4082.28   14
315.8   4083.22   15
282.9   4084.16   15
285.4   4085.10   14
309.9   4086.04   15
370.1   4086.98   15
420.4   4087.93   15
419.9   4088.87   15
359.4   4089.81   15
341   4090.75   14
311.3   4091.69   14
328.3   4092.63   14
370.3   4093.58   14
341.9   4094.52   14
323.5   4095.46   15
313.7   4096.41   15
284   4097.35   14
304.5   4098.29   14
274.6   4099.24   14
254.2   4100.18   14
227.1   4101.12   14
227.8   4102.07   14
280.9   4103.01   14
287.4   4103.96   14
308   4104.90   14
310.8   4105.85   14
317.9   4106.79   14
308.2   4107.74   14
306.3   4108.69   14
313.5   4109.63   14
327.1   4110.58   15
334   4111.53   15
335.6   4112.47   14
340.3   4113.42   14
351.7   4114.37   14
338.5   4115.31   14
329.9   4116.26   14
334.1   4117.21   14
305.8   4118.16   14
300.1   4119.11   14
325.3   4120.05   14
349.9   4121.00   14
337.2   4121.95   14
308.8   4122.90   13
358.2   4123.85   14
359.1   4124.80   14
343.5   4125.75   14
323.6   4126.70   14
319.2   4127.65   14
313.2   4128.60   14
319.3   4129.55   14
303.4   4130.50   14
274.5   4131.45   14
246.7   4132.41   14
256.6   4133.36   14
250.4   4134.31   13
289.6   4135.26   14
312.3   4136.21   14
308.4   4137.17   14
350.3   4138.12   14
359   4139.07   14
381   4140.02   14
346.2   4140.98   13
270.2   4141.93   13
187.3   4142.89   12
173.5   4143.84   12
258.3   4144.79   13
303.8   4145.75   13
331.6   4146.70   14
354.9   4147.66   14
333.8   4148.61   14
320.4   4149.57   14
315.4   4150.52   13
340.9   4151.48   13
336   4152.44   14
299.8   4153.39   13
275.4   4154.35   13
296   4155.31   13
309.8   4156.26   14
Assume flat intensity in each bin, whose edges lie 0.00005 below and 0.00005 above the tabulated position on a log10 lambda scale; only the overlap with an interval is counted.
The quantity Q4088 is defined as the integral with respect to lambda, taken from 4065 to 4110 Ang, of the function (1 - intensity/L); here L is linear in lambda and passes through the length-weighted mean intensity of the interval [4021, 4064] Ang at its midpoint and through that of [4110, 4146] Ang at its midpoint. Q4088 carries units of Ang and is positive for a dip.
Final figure -0.66 Ang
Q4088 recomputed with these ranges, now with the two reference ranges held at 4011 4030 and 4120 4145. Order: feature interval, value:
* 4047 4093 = 1.9 Ang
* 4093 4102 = 0.3 Ang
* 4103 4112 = -0.1 Ang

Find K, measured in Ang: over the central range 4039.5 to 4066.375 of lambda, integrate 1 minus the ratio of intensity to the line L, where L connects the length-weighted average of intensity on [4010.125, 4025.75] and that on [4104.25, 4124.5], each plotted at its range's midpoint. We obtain 3.5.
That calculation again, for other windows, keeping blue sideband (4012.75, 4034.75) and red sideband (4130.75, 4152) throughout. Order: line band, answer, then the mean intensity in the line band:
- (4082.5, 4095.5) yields -2.1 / 342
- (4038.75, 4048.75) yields 1.0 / 263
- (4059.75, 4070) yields 0.9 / 267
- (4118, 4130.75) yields -1.3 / 327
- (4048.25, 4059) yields -0.2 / 297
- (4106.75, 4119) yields -1.2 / 326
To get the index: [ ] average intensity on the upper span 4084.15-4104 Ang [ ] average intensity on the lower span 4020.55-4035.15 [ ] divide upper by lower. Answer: 1.13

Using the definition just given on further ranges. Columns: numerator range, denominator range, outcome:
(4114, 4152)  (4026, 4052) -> 1.11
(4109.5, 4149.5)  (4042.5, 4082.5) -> 1.14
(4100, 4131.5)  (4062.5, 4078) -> 1.23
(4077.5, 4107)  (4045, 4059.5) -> 1.15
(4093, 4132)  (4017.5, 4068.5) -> 1.11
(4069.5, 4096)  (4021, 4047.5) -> 1.12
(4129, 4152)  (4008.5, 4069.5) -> 1.05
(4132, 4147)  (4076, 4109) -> 0.93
